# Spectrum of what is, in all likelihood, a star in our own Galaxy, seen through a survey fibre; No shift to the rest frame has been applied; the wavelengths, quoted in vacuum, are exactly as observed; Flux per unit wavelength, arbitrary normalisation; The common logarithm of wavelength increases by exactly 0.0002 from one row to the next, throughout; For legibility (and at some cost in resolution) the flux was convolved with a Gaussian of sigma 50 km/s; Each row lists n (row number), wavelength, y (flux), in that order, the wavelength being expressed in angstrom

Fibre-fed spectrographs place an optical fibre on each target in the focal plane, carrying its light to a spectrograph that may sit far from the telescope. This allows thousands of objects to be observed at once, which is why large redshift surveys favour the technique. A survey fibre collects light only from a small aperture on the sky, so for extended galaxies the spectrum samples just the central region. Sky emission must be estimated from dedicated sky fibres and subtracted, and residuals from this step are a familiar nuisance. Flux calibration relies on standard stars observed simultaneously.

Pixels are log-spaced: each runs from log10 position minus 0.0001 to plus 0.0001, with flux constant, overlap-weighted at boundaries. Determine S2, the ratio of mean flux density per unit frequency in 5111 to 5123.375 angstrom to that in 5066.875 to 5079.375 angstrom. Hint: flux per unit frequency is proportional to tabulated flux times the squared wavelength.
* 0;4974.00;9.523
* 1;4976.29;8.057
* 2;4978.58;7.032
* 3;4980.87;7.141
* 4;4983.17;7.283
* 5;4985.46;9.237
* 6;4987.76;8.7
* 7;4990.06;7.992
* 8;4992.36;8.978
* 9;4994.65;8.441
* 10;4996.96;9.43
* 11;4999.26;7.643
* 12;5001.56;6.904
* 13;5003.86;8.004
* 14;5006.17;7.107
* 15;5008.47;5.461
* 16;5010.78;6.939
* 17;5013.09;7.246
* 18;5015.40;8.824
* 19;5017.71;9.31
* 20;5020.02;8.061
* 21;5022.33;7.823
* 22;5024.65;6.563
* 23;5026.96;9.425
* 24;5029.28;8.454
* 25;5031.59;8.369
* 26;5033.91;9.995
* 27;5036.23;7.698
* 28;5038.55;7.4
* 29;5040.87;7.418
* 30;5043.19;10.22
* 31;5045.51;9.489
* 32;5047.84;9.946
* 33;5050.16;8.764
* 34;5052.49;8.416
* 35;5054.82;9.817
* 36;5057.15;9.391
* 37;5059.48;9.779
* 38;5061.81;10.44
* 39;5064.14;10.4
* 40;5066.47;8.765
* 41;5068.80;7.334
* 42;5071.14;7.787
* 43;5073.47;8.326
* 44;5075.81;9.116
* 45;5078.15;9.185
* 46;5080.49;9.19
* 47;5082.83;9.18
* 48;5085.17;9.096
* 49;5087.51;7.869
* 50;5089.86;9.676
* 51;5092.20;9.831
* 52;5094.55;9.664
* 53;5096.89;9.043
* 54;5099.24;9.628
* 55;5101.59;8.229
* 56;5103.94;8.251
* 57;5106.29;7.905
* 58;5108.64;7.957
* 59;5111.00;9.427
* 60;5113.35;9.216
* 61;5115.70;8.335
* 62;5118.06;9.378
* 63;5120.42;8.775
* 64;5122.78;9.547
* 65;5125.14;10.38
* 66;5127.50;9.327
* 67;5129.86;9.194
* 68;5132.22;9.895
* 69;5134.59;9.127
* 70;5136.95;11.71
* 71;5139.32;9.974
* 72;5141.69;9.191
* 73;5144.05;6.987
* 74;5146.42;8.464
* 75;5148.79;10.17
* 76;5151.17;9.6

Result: 1.1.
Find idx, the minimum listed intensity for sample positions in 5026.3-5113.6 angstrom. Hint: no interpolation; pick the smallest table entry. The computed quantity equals 7.334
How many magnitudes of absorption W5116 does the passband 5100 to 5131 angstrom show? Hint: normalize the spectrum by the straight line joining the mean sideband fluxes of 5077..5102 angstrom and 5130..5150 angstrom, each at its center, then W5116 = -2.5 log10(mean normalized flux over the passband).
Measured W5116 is 0.04 mag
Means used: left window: 9.17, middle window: 8.93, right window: 9.42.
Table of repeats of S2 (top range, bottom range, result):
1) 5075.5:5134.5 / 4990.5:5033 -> 1.19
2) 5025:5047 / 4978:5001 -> 1.08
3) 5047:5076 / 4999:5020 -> 1.23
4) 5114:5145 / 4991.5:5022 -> 1.25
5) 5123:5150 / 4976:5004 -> 1.25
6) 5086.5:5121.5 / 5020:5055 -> 1.06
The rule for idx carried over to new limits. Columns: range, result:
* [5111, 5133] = 8.335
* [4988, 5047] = 5.461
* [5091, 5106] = 8.229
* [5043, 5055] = 8.416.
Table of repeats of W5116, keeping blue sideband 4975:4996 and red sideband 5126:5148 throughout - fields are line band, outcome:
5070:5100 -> -0.01 mag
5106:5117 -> 0.06 mag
